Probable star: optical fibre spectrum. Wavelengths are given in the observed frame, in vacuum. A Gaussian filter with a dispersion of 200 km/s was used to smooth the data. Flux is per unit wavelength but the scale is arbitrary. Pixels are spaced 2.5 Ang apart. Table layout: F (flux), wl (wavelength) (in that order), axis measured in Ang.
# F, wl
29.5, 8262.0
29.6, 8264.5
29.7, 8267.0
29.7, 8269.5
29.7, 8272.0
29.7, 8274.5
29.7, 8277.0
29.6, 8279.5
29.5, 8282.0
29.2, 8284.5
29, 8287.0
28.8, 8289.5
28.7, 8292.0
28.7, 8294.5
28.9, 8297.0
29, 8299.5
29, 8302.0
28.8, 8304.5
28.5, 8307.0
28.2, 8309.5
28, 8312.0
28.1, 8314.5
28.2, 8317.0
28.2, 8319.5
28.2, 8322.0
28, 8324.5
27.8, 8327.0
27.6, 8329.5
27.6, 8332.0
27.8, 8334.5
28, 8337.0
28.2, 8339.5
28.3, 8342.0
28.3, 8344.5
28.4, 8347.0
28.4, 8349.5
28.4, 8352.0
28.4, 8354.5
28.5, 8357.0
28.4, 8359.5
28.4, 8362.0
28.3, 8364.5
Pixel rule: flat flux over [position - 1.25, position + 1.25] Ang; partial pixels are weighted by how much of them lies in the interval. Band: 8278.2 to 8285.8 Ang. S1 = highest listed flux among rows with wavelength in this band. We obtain 29.6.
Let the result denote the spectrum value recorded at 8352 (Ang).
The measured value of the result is 28.4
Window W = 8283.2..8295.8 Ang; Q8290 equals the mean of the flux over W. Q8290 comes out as 28.9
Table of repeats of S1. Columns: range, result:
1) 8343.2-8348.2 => 28.4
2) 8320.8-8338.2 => 28.2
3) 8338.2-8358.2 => 28.5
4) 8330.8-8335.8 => 27.8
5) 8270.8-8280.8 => 29.7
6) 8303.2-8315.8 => 28.8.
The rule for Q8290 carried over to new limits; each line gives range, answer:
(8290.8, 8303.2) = 28.9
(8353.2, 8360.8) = 28.4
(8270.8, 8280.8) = 29.7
